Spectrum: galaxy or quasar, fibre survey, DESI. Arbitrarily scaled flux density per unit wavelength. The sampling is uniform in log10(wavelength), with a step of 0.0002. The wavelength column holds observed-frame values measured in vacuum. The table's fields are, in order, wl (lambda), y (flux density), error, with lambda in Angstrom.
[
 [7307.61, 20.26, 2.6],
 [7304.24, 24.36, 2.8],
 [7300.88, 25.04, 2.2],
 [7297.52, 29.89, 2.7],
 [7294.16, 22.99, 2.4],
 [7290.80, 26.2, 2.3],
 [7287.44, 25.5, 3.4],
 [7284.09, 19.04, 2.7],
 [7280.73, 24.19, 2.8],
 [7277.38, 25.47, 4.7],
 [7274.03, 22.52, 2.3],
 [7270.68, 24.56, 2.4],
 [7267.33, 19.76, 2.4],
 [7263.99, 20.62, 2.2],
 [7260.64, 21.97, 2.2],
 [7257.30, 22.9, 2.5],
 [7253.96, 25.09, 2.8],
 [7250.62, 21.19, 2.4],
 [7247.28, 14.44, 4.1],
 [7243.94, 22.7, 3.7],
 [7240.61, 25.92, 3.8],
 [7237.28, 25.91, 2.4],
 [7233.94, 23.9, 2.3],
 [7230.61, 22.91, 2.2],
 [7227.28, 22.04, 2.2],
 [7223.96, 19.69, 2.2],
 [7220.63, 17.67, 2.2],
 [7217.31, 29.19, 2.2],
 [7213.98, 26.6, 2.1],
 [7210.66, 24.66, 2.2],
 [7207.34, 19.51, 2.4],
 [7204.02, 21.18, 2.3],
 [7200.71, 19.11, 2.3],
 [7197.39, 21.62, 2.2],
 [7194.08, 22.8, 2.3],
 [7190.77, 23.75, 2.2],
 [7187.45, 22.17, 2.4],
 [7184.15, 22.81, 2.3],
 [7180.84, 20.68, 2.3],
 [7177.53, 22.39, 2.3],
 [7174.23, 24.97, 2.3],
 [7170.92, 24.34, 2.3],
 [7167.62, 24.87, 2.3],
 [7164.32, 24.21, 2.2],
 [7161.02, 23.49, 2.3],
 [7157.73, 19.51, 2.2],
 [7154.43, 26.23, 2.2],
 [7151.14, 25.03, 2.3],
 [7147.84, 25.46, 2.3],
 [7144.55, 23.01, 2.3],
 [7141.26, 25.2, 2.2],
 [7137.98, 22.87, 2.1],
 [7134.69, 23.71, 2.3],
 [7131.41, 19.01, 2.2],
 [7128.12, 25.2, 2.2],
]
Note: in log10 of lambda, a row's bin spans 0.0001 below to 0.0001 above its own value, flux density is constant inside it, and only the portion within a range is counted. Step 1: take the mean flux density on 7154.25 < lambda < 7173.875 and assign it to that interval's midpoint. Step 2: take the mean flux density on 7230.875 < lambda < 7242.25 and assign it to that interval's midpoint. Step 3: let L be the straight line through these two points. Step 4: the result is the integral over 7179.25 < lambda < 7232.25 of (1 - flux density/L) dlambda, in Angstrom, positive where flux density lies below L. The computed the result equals 4.6 Angstrom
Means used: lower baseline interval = 23.7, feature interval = 22.3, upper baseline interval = 24.9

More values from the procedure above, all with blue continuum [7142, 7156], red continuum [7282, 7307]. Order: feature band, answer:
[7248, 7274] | 2.7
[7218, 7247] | 2.7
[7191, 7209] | 2.7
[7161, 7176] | 0.3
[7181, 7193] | 1.1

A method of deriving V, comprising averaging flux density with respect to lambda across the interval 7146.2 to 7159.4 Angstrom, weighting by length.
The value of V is 24.1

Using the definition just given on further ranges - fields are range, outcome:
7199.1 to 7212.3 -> 21.1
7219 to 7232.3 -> 20.6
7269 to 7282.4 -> 24.2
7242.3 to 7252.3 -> 19.4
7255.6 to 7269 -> 21.3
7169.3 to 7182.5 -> 23.1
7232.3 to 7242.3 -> 25.2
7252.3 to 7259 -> 24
